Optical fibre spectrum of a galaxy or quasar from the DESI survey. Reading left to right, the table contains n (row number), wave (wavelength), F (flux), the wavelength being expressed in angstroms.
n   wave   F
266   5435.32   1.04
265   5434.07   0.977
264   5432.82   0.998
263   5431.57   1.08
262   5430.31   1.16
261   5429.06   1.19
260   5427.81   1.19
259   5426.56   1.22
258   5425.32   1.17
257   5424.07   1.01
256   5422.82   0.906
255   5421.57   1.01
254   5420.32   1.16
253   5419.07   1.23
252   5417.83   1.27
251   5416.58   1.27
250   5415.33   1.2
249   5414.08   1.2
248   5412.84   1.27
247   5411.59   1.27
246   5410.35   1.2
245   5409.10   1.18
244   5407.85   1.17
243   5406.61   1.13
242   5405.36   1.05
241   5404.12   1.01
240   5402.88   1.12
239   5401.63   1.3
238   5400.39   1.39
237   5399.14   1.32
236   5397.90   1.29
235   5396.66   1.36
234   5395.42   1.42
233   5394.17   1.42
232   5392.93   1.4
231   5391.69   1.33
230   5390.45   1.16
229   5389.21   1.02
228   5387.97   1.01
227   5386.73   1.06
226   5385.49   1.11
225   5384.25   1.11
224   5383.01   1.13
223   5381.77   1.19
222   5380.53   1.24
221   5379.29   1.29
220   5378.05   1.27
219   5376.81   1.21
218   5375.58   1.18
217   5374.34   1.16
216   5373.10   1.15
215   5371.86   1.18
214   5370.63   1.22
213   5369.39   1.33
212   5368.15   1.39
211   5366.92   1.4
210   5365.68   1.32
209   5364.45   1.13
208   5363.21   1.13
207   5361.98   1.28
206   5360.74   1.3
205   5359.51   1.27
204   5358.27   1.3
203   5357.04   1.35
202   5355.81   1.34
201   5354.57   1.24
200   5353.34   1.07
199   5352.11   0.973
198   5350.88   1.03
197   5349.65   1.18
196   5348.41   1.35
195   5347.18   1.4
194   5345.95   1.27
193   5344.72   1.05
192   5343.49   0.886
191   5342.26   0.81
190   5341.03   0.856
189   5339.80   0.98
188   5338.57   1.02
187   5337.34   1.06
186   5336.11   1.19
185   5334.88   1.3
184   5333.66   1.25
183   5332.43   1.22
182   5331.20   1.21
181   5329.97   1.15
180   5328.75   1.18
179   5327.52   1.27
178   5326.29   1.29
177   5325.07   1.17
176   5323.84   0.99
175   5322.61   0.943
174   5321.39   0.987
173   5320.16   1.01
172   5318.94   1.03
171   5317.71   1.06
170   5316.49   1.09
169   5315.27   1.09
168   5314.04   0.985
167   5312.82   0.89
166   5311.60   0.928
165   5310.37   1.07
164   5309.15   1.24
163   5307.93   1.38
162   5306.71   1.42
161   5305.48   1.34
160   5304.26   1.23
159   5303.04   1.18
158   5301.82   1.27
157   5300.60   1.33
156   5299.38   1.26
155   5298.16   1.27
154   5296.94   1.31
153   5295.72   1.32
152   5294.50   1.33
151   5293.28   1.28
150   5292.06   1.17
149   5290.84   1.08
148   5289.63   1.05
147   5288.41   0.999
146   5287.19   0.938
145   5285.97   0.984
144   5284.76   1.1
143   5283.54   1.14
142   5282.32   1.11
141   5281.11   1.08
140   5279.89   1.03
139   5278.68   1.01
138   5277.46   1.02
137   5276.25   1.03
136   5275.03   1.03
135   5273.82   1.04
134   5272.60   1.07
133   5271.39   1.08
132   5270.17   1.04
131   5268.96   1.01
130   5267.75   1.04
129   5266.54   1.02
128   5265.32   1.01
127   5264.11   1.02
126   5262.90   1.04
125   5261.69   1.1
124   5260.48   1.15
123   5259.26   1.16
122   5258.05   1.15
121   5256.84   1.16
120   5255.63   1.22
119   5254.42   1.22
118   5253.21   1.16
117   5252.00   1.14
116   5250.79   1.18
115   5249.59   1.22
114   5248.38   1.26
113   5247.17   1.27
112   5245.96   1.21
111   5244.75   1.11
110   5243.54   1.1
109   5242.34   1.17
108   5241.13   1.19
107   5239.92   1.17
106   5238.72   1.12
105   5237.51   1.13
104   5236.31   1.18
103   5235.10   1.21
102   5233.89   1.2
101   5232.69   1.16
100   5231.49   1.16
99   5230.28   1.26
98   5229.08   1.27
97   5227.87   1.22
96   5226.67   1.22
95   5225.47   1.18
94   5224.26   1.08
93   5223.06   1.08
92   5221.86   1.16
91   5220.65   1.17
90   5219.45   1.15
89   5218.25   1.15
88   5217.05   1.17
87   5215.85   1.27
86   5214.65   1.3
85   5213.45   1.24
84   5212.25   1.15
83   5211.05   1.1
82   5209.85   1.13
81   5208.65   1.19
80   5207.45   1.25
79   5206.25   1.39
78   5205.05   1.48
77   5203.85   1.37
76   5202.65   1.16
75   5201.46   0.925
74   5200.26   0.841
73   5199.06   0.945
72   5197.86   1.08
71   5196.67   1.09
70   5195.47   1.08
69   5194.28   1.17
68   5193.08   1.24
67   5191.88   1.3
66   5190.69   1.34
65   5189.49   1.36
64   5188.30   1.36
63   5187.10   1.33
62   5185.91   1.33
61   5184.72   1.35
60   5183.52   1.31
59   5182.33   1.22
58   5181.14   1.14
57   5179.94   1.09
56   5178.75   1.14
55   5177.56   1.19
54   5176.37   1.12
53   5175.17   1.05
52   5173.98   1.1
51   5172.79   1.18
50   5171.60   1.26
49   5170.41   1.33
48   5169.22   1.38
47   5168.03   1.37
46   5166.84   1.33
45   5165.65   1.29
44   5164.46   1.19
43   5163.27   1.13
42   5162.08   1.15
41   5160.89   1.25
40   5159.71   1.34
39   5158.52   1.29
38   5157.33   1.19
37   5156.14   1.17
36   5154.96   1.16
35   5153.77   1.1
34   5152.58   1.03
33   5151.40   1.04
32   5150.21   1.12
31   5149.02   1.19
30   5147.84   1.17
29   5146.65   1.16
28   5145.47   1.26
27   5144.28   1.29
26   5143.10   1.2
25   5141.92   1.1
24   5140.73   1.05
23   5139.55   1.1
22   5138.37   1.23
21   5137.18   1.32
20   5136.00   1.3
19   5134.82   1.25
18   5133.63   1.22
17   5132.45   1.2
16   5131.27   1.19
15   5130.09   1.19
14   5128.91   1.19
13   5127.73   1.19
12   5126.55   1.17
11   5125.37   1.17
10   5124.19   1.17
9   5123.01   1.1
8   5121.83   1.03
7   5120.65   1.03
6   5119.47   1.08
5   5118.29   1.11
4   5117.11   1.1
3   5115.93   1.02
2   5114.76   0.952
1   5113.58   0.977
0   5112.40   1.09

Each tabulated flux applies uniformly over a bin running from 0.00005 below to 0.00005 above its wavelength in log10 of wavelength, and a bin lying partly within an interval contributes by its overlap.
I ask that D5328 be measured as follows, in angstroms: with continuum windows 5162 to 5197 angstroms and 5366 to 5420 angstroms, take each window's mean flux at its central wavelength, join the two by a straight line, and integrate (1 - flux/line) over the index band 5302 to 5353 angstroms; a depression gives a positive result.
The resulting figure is 4.3 angstroms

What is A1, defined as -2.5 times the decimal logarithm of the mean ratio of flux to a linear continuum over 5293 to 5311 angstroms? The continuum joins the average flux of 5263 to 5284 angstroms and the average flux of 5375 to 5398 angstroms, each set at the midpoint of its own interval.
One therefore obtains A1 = -0.18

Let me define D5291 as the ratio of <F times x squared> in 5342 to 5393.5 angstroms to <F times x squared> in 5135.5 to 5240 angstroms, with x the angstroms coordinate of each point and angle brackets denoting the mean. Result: 1.1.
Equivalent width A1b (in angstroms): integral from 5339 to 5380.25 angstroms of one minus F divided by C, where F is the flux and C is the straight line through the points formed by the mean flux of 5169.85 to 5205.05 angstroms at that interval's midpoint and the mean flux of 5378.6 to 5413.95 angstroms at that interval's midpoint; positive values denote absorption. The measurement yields 0.6 angstroms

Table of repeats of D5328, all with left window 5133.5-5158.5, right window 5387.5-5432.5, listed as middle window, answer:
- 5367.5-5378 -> -0.33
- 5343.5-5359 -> -0.12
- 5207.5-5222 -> -0.05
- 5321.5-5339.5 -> 0.57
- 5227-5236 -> -0.22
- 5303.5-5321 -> 0.94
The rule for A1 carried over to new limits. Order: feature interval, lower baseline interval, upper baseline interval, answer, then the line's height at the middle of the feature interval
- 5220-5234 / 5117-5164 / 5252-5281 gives -0.07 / 1.11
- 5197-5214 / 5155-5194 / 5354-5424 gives 0.07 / 1.24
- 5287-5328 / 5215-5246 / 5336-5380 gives 0.02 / 1.18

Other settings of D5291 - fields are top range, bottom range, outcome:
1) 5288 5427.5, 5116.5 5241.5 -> 1.06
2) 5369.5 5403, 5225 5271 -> 1.12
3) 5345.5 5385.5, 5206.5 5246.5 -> 1.10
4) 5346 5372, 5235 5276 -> 1.15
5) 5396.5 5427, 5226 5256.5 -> 1.06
